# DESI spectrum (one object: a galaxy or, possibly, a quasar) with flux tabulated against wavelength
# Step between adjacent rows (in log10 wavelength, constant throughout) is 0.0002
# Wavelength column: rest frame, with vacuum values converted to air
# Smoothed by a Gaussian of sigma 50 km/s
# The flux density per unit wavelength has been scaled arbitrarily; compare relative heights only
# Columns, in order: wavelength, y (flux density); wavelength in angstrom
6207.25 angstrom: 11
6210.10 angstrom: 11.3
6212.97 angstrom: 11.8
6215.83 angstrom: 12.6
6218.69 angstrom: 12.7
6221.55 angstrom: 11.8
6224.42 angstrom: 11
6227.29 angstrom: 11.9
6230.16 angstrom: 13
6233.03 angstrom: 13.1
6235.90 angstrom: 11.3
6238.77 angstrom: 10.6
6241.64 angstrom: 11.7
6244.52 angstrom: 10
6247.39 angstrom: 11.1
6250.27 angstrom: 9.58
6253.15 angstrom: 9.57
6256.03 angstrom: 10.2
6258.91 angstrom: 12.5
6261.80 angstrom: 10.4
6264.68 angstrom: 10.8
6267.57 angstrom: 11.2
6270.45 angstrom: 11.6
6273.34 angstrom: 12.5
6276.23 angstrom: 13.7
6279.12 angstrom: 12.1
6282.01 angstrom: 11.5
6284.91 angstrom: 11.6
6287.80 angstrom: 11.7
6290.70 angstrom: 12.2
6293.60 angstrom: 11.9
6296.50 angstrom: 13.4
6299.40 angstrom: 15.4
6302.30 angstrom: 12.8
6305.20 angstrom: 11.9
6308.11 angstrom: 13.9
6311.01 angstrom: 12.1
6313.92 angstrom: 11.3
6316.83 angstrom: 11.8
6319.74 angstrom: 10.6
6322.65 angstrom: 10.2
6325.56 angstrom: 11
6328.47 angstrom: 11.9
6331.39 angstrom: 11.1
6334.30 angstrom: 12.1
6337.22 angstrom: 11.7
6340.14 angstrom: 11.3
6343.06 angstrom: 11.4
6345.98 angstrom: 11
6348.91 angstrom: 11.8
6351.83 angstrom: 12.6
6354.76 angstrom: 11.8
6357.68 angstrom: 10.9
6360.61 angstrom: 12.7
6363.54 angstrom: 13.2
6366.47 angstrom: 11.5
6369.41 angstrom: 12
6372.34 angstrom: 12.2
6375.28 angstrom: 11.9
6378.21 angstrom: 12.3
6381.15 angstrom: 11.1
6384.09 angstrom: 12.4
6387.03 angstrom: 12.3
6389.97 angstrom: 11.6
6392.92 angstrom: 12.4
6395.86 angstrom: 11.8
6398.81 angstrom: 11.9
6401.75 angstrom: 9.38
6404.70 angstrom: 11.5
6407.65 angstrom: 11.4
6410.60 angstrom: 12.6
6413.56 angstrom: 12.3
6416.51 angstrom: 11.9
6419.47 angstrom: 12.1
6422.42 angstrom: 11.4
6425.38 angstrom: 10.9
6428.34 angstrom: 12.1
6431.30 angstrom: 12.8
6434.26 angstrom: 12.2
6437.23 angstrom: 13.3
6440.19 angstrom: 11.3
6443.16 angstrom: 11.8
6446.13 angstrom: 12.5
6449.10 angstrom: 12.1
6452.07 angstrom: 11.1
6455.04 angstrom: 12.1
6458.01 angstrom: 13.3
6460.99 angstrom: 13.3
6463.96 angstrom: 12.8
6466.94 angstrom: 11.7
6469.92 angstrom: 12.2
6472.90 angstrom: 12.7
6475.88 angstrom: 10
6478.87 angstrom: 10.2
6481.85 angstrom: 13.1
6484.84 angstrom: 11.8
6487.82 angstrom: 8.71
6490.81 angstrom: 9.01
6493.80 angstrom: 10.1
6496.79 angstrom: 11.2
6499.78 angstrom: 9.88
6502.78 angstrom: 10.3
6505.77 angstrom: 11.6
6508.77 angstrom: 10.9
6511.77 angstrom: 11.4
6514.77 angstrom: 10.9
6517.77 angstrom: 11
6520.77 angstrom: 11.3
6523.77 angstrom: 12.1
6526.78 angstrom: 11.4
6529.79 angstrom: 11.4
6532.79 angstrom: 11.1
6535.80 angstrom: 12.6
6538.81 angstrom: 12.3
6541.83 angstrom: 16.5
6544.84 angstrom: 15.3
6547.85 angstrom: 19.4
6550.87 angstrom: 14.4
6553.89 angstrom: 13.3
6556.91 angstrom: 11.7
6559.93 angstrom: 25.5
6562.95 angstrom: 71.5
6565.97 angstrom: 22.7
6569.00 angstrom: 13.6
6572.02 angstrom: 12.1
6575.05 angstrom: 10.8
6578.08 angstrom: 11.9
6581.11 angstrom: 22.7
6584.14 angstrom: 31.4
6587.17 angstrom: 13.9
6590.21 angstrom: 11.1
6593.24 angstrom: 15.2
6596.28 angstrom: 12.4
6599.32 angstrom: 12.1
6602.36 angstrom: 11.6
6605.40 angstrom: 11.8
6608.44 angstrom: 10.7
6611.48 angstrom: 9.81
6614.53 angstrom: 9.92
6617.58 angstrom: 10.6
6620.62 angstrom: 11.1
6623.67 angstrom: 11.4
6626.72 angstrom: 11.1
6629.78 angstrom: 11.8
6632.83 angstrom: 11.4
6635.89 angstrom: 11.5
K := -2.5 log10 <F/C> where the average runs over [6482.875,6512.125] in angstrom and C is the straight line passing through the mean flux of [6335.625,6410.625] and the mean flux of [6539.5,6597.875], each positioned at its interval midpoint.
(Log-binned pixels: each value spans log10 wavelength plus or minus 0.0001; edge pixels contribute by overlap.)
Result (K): 0.488 mag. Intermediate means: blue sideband 11.8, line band 10.5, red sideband 19.1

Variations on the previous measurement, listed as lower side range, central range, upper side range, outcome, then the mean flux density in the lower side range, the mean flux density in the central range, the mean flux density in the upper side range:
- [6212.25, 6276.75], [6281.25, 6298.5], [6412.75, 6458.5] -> -0.05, 11.5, 12.2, 12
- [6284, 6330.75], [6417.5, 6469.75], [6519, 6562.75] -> 0.18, 12.1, 12.2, 15.9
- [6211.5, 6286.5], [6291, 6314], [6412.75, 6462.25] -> -0.11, 11.5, 12.9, 12.1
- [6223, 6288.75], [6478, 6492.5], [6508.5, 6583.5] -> 0.41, 11.4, 10.6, 16.6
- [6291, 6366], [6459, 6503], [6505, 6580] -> 0.30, 12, 11.2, 16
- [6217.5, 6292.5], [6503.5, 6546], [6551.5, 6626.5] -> 0.27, 11.5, 12.1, 16.5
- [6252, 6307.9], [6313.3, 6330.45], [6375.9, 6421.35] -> 0.08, 12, 11.1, 11.8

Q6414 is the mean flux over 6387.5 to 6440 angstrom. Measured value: 11.9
